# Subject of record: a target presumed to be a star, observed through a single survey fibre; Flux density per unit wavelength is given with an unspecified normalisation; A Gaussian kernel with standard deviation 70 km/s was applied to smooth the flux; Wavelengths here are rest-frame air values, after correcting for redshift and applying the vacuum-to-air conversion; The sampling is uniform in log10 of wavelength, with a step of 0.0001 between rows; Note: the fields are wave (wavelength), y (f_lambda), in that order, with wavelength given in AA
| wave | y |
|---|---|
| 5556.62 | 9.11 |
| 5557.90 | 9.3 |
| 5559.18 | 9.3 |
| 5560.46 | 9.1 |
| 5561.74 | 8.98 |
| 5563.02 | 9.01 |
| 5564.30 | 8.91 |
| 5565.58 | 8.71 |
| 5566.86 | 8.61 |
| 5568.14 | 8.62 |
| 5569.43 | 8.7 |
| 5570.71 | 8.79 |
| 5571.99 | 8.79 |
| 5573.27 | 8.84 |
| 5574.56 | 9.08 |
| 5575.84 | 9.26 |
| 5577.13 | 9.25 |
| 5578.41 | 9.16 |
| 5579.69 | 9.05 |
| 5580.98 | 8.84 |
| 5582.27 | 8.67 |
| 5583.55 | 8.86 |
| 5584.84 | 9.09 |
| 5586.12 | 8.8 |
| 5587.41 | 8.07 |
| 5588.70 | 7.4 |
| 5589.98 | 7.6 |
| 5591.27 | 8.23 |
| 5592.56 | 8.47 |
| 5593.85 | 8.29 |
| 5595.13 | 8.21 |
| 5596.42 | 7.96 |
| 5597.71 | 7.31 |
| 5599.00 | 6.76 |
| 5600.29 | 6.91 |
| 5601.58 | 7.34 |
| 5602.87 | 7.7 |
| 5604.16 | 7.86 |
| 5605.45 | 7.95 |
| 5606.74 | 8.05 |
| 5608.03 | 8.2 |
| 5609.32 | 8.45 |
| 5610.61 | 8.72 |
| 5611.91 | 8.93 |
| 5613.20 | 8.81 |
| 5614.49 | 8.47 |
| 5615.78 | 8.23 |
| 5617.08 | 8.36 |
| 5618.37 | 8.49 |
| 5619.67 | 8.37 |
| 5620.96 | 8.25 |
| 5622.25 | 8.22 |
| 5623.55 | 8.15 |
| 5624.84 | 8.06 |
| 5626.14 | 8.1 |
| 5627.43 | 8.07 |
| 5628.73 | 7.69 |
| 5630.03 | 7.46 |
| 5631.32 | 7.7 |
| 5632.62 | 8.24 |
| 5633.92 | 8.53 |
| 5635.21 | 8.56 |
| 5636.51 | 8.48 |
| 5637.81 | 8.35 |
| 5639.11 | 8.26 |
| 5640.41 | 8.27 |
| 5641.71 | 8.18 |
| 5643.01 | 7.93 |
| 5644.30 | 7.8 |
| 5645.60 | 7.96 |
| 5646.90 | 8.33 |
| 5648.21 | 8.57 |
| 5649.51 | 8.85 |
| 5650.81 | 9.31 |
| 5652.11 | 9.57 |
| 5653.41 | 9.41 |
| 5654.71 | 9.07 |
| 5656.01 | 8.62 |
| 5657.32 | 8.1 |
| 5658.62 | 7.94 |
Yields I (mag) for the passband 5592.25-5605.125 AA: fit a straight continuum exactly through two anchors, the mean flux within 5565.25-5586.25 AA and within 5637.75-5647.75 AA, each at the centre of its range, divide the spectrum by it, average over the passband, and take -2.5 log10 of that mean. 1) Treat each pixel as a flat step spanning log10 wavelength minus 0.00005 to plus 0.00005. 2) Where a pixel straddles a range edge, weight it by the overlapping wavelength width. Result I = 0.13 mag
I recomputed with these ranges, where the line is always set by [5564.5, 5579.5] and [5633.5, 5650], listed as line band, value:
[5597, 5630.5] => 0.07 mag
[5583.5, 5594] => 0.06 mag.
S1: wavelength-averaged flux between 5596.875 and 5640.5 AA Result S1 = 8.09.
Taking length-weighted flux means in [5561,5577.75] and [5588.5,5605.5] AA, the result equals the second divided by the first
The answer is 0.87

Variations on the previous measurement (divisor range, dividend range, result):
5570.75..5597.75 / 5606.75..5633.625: 0.96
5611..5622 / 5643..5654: 1.02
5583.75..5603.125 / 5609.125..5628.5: 1.06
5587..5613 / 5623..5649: 1.03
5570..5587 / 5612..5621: 0.95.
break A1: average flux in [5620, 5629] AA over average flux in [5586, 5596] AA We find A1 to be 1.0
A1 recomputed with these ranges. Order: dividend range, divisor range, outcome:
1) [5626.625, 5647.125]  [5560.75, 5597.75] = 0.94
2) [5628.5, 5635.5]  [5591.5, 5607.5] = 1.04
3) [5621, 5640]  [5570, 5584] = 0.91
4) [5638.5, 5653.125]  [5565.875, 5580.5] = 0.95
